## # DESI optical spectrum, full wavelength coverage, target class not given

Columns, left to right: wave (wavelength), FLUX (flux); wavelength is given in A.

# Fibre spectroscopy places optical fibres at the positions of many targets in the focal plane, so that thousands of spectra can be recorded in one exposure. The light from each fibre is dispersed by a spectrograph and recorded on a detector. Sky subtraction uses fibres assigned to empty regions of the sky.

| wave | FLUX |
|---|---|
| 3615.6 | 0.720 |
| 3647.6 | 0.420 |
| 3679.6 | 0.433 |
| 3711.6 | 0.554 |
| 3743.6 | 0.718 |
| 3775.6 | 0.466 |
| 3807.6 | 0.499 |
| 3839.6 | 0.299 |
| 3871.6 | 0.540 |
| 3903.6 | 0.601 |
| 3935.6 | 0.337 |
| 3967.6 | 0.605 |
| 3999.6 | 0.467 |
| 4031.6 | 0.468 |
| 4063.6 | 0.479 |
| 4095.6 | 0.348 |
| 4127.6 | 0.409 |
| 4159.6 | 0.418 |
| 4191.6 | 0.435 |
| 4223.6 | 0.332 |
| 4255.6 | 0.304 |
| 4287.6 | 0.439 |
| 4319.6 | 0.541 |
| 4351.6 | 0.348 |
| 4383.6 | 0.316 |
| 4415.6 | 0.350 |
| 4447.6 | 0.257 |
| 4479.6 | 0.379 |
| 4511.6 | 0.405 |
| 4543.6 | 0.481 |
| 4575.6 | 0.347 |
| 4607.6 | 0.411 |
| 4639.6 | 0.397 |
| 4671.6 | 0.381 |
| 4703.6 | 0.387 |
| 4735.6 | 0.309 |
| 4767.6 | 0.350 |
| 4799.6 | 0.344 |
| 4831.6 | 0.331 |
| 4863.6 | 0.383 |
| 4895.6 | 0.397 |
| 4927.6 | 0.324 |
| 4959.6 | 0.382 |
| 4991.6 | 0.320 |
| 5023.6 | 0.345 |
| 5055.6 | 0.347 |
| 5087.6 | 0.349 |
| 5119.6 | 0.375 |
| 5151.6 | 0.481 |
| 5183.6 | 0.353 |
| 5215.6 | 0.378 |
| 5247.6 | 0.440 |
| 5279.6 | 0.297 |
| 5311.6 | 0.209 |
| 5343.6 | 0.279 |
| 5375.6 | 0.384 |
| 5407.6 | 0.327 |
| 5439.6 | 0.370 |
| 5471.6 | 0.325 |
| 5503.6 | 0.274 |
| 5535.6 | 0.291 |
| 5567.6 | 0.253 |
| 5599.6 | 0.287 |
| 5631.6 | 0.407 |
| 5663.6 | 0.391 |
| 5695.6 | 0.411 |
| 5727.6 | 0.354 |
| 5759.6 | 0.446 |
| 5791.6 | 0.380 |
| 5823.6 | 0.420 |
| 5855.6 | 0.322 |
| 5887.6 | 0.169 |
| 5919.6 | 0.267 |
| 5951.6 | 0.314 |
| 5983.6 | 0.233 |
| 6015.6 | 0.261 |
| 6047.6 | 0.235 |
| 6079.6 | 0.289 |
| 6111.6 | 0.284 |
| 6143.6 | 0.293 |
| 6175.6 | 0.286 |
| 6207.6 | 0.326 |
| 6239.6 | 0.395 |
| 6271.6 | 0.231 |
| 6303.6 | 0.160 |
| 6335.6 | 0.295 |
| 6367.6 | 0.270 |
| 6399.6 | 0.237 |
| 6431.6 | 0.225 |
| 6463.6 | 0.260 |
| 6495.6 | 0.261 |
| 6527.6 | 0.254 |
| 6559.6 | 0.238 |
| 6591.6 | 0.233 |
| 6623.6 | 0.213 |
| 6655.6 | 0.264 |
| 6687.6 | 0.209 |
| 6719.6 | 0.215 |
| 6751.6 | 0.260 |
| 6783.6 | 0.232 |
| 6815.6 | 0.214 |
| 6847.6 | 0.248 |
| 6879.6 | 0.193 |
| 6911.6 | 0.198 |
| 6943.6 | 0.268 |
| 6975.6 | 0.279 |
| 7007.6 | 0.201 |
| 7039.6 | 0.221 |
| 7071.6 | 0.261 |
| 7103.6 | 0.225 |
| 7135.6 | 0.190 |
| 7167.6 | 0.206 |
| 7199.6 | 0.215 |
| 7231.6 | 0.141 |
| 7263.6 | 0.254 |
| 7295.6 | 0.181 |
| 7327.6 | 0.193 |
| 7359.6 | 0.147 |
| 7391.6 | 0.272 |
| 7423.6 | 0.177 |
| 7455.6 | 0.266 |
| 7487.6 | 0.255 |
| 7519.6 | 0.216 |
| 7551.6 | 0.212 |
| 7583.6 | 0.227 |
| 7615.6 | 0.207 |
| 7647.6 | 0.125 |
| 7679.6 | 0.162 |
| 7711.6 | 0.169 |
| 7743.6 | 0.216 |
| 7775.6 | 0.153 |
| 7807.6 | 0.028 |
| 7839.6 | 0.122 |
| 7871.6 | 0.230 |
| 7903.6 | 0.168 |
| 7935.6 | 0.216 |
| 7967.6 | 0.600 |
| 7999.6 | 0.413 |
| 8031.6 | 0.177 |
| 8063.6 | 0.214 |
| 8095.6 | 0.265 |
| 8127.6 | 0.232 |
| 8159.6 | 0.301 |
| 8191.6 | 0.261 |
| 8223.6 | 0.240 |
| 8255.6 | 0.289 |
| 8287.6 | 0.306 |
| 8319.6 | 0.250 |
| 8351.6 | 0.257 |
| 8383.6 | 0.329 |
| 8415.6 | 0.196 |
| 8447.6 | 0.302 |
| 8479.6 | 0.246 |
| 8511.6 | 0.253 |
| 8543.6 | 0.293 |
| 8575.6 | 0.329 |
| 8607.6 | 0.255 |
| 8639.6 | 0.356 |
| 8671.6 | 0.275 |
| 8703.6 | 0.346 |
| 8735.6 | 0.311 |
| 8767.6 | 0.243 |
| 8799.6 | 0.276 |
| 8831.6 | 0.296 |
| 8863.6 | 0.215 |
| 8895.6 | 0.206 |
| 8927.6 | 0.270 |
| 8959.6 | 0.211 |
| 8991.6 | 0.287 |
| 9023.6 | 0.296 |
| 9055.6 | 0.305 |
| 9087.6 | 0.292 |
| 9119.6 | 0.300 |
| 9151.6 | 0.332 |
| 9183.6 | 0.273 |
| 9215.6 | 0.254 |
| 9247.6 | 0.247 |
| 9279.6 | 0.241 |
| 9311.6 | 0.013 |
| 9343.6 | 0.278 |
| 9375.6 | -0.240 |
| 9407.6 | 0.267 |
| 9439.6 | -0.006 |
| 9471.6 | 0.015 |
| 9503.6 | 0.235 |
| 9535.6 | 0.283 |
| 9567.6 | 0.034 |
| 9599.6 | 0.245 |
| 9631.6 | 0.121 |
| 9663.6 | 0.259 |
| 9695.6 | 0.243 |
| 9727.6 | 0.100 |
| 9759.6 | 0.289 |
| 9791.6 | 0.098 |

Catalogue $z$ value 1.14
